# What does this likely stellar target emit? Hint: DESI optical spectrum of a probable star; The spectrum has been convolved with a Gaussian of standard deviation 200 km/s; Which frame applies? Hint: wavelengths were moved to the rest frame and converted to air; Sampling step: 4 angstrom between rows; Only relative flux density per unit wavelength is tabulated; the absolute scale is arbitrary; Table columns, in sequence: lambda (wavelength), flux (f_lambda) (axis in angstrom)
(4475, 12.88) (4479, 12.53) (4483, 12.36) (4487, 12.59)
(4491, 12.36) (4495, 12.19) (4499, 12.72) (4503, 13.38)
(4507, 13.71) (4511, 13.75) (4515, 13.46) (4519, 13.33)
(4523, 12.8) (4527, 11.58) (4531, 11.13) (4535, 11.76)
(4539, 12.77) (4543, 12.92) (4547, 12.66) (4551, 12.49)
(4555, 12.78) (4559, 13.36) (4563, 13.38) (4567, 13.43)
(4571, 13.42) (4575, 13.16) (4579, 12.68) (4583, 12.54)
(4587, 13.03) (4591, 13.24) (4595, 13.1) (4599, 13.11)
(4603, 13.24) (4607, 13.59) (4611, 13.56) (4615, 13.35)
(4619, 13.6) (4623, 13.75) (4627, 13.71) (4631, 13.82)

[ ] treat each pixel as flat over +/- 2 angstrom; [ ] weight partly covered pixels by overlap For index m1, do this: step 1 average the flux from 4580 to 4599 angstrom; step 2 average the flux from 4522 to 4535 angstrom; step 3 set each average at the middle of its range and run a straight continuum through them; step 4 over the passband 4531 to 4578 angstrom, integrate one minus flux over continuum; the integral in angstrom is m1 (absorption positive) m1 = -2.2 angstrom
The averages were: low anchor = 11.8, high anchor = 13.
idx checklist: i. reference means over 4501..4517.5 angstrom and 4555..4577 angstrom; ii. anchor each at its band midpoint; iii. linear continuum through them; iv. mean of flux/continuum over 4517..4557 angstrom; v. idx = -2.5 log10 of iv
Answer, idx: 0.09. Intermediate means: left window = 13.6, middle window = 12.4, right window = 13.3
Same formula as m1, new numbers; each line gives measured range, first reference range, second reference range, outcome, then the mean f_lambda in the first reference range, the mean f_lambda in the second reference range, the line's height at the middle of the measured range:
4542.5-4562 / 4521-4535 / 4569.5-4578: -0.47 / 11.8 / 13.2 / 12.6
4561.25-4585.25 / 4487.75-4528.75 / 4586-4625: 0.22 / 12.9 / 13.4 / 13.2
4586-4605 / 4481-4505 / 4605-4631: 0.39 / 12.6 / 13.6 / 13.4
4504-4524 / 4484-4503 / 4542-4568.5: -1.16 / 12.6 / 13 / 12.7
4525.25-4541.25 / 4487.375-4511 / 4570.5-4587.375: 1.35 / 12.9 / 12.9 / 12.9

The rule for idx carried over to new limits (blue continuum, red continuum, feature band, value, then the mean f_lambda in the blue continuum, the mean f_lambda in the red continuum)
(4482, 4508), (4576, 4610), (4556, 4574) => -0.03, 12.7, 13.1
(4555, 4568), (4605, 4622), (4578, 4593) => 0.04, 13.3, 13.5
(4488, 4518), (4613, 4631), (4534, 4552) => 0.06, 13.1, 13.6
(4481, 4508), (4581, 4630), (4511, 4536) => 0.03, 12.7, 13.3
